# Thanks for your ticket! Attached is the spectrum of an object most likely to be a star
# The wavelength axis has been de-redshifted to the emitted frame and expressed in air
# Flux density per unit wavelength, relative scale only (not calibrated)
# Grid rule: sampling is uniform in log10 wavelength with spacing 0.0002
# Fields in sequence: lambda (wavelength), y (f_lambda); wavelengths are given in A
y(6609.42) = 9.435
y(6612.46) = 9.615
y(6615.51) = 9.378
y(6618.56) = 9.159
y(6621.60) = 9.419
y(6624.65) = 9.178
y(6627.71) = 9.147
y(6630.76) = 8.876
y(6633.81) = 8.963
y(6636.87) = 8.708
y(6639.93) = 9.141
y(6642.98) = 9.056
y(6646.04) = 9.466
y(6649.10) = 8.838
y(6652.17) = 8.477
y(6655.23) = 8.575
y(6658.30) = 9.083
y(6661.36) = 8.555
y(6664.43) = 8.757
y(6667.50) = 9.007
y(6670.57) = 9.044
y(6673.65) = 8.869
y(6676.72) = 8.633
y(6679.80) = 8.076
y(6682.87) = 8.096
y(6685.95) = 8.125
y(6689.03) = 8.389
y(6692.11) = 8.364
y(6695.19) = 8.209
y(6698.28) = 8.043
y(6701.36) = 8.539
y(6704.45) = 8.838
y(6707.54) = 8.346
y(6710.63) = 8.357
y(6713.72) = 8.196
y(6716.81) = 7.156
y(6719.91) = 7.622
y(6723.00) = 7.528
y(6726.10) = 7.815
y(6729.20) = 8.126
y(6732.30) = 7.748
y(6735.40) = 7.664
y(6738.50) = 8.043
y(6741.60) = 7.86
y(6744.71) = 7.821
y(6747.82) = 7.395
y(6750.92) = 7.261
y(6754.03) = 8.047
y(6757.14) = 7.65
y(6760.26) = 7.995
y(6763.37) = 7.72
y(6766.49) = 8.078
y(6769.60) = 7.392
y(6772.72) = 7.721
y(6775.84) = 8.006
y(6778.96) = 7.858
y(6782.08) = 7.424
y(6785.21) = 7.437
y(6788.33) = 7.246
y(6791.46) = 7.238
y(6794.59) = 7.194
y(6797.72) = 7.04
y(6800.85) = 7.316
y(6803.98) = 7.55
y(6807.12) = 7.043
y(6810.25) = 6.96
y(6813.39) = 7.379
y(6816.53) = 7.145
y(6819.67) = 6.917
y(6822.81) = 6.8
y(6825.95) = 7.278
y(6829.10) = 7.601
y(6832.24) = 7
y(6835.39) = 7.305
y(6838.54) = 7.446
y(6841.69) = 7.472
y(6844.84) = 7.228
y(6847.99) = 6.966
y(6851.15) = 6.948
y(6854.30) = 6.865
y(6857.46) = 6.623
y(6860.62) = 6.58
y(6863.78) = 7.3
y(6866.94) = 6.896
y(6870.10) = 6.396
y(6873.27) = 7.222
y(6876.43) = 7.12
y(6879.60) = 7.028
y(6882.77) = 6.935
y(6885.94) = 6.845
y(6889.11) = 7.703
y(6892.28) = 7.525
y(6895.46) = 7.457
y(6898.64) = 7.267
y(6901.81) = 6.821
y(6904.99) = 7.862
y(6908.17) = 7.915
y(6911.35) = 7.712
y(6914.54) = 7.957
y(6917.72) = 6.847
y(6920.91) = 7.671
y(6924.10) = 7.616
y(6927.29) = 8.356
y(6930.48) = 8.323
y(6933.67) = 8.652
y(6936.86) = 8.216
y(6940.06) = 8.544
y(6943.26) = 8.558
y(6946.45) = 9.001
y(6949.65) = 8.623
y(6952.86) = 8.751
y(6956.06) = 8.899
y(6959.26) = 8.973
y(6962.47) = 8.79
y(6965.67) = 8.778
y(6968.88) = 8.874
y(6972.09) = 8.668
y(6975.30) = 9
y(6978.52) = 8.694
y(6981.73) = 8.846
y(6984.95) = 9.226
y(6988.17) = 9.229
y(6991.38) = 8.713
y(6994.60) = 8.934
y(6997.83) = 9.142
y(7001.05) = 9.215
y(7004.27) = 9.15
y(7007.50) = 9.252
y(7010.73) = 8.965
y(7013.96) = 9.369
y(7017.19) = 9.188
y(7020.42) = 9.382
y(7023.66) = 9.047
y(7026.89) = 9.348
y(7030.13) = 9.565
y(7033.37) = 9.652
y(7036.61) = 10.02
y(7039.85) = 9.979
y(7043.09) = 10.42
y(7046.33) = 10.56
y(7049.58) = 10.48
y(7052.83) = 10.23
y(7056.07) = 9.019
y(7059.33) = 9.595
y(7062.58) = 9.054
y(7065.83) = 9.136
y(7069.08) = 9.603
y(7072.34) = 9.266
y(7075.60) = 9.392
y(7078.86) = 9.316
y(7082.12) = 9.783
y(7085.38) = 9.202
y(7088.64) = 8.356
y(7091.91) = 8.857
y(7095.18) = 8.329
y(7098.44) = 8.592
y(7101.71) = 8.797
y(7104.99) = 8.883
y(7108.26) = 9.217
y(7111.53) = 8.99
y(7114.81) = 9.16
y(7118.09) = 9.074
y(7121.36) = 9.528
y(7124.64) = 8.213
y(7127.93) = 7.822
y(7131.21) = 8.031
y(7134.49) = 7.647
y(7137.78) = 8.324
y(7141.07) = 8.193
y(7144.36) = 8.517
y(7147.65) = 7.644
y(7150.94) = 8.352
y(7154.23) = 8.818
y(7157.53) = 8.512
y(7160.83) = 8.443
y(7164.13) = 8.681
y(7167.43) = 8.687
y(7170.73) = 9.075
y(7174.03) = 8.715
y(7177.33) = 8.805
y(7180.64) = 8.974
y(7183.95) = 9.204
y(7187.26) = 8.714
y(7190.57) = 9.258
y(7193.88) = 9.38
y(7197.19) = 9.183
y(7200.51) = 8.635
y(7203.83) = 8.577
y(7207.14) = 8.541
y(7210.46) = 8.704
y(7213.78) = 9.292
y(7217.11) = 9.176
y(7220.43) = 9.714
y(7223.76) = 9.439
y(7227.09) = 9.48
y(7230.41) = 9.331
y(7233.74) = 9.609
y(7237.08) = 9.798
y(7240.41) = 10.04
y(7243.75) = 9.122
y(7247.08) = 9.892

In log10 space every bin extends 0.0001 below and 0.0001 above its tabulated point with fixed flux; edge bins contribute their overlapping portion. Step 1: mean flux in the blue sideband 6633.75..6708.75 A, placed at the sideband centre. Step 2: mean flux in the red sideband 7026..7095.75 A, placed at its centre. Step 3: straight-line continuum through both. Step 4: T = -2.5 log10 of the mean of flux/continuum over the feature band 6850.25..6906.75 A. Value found 0.274 mag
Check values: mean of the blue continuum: 8.64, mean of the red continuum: 9.53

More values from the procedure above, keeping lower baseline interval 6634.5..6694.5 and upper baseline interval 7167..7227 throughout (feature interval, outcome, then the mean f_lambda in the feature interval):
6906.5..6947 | 0.099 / 8.08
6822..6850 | 0.212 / 7.24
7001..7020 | -0.035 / 9.2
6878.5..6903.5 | 0.221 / 7.2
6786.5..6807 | 0.207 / 7.25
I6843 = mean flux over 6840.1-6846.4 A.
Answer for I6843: 7.35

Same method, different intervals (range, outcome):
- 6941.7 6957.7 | 8.77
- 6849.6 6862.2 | 6.75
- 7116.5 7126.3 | 8.94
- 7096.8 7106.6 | 8.76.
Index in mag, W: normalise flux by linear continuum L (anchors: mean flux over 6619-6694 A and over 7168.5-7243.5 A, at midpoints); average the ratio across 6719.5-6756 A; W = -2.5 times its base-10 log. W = 0.143 mag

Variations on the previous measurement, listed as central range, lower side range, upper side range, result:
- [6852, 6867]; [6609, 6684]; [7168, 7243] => 0.30 mag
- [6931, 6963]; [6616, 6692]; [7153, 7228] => 0.03 mag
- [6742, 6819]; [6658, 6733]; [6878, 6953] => 0.09 mag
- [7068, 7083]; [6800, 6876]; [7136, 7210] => -0.15 mag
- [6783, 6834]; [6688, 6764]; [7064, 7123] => 0.14 mag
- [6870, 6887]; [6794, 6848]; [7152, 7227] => 0.08 mag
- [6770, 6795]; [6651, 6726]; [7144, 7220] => 0.13 mag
